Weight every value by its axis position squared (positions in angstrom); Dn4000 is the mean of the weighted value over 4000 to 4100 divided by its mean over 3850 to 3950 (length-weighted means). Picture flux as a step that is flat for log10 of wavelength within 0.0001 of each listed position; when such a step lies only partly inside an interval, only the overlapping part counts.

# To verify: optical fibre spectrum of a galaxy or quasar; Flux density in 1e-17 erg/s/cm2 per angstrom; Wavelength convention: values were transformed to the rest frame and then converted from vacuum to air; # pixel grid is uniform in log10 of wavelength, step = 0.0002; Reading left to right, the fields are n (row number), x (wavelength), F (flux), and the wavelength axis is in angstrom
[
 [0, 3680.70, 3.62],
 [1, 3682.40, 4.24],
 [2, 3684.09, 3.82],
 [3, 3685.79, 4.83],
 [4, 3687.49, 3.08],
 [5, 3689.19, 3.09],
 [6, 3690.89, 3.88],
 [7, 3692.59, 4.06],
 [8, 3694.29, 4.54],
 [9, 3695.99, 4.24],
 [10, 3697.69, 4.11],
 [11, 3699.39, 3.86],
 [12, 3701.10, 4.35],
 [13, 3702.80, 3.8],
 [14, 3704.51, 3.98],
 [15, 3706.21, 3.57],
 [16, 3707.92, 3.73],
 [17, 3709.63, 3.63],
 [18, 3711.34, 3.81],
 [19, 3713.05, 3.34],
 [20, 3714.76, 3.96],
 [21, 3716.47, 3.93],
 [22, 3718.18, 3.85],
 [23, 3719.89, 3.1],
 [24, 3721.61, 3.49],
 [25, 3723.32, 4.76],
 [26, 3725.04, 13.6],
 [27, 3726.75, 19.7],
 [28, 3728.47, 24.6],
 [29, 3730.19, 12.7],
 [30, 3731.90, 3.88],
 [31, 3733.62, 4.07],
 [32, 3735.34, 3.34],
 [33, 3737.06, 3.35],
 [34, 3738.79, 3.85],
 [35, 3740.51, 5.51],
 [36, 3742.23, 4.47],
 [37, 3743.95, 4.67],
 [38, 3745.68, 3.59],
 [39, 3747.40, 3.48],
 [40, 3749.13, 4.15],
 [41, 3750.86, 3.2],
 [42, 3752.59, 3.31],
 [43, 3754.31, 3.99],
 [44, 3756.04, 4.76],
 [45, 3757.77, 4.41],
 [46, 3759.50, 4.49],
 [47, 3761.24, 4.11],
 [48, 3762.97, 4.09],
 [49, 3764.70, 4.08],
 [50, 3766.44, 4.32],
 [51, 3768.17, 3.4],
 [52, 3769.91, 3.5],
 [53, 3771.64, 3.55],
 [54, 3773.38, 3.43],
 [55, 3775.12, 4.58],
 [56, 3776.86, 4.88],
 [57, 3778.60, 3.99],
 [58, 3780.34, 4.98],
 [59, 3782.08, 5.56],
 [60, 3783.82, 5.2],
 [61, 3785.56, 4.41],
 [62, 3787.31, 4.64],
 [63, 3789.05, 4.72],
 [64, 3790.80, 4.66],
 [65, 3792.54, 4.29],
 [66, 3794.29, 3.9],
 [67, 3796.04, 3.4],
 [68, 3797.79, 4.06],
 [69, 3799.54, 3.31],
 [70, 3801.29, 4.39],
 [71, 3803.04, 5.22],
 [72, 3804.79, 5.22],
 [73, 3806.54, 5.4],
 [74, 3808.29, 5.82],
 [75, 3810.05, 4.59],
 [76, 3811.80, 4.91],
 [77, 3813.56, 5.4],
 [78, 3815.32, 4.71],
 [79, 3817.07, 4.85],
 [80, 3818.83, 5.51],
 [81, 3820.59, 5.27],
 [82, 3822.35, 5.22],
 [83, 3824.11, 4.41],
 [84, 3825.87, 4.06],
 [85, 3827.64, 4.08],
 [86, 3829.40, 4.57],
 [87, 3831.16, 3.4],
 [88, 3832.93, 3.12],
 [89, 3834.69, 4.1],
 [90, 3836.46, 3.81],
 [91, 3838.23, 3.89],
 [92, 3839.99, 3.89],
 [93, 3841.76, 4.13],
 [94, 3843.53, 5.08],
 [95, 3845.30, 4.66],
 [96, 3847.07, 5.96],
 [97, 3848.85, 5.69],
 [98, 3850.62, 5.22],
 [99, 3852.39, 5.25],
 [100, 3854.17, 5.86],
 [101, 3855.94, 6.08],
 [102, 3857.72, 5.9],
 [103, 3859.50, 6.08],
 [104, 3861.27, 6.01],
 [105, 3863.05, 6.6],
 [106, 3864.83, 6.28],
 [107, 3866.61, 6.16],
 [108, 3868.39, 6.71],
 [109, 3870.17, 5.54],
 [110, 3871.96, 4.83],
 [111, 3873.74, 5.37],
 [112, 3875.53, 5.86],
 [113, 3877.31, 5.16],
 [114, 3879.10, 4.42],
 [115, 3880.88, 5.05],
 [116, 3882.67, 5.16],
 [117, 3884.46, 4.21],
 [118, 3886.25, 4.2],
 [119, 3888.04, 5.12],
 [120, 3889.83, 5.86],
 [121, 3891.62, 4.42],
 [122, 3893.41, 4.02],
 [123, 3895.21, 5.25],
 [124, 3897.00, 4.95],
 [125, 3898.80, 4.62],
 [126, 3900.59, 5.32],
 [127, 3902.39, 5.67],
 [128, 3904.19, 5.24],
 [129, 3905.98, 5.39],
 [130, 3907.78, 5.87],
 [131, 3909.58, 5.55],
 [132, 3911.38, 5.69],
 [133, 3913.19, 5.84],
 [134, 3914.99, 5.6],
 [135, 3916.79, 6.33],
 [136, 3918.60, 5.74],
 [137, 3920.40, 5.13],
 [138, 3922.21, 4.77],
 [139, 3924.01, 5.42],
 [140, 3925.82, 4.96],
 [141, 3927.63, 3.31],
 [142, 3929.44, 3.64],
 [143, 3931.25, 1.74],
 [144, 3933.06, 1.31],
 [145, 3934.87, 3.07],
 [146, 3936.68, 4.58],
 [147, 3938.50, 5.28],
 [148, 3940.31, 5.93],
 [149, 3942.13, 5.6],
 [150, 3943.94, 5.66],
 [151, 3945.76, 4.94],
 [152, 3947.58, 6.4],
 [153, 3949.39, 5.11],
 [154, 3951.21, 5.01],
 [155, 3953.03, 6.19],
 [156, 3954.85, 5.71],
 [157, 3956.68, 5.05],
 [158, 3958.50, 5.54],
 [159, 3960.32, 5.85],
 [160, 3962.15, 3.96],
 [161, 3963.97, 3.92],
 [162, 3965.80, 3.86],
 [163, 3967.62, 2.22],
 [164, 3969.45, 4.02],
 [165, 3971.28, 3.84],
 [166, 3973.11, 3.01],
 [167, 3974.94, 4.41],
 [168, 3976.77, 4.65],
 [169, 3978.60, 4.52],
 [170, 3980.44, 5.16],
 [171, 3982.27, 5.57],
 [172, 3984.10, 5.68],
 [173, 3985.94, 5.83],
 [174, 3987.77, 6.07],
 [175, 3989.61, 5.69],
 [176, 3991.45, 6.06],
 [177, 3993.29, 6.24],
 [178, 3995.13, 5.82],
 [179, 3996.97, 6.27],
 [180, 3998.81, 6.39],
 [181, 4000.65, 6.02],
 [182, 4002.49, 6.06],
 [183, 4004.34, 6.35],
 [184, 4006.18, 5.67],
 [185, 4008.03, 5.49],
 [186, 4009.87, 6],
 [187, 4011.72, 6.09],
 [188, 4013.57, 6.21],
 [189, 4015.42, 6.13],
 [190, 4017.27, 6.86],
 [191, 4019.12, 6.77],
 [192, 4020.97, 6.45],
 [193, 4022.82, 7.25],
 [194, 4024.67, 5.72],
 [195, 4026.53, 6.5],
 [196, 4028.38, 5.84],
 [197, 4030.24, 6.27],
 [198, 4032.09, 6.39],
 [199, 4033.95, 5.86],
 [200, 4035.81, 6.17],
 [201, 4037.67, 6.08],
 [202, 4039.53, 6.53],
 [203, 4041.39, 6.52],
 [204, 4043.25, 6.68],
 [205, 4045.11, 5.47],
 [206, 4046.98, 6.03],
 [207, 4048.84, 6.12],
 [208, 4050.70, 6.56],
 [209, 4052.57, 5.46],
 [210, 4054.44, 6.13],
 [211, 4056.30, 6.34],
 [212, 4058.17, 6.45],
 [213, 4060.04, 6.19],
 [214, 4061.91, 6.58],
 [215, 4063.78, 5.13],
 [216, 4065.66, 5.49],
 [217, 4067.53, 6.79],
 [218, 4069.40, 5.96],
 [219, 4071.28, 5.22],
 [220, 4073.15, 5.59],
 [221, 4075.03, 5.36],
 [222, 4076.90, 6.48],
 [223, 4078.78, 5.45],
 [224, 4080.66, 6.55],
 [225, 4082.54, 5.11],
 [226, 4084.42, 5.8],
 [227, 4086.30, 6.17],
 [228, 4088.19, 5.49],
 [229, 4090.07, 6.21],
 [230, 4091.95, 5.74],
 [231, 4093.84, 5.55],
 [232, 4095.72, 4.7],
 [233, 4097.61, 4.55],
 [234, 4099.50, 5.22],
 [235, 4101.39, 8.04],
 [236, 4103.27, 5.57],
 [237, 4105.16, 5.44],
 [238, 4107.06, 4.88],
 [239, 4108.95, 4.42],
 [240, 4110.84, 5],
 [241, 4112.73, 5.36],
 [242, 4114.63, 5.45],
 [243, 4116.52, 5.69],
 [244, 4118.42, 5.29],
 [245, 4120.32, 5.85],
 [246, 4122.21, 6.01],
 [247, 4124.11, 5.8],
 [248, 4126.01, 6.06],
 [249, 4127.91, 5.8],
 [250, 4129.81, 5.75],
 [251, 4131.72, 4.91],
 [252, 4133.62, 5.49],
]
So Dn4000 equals 1.25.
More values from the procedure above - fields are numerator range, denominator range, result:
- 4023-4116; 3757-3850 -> 1.49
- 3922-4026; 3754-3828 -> 1.27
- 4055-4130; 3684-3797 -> 1.40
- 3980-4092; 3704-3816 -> 1.39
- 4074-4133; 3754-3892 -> 1.35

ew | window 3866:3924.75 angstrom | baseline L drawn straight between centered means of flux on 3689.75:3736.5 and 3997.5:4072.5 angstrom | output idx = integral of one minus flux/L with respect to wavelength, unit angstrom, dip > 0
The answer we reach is 7.4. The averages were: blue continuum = 5.9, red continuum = 6.15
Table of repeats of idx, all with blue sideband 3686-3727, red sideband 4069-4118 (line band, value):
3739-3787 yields 5.8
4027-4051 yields -3.3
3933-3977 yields 4.9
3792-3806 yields 1.8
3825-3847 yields 3.7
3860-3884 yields -2.6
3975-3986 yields 0.4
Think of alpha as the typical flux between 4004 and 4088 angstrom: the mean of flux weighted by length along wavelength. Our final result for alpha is 6.09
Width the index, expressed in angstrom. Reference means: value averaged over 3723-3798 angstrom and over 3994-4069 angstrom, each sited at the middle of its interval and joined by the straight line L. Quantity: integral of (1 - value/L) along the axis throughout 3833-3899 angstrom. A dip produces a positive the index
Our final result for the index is 6.40 angstrom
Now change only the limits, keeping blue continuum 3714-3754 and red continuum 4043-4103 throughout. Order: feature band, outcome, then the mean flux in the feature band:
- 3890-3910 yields 3.1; 5.14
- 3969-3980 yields 3.4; 4.12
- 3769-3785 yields 4.6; 4.41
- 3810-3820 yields 1.8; 5.04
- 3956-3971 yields 4.3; 4.27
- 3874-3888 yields 2.7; 4.9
